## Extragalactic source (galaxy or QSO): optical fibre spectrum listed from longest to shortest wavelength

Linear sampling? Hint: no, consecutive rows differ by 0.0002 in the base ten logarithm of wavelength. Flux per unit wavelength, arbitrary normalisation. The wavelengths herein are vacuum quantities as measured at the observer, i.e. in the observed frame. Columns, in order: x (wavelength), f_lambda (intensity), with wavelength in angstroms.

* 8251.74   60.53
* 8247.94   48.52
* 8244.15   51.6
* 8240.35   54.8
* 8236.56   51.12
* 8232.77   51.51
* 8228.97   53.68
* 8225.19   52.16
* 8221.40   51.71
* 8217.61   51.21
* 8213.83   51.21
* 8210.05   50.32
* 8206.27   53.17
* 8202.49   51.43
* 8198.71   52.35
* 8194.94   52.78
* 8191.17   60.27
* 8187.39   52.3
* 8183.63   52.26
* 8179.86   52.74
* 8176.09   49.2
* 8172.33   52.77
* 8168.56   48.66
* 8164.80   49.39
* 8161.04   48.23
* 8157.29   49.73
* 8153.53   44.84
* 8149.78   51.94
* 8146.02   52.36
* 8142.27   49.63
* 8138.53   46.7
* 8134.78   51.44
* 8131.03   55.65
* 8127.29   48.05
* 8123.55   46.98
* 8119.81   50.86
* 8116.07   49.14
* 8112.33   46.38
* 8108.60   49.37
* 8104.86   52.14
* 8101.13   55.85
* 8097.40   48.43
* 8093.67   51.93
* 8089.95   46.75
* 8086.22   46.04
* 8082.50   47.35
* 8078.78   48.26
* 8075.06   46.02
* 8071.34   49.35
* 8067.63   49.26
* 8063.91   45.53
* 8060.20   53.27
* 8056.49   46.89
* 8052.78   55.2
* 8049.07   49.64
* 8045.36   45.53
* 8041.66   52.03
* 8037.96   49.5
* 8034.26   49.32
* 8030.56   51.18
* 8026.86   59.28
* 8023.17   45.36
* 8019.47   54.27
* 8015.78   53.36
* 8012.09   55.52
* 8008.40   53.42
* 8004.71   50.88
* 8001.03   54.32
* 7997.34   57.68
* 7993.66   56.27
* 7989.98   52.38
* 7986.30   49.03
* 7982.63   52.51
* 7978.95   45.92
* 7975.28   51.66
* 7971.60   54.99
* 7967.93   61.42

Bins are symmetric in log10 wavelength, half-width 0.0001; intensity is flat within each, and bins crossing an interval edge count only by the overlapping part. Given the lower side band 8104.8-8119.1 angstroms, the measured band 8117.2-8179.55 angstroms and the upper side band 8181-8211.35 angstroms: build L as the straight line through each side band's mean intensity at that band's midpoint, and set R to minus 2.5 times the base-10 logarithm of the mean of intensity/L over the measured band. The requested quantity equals 0.02 mag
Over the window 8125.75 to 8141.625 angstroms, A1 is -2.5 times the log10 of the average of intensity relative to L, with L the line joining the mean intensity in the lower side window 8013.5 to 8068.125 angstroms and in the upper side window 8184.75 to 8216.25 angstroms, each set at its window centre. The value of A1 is 0.033 mag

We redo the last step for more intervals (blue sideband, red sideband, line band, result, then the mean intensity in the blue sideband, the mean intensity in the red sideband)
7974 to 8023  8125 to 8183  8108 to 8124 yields 0.046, 52.6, 50.1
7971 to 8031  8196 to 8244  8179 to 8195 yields -0.044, 52.8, 52.1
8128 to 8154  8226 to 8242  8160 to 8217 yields -0.004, 50.6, 52.7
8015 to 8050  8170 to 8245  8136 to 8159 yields 0.057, 50.9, 52.4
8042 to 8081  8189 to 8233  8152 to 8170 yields 0.070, 49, 52.7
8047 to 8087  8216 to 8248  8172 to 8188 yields -0.016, 48.9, 52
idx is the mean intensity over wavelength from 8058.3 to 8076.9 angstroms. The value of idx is 48.7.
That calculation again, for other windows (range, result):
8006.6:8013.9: 54.5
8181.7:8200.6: 54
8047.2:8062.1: 51.2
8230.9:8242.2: 52.5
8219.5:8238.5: 52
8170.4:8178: 50.9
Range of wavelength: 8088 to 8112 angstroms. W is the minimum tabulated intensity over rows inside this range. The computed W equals 46.75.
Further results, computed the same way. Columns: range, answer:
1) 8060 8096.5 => 45.53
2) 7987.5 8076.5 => 45.36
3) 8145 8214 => 44.84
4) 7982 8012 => 49.03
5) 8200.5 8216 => 50.32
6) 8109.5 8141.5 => 46.38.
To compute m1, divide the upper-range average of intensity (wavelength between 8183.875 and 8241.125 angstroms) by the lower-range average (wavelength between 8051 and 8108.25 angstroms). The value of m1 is 1.06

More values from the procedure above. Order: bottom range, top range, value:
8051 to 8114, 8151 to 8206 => 1.04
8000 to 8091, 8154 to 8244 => 1.03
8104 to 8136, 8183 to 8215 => 1.06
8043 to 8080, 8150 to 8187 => 1.02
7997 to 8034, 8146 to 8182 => 0.94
